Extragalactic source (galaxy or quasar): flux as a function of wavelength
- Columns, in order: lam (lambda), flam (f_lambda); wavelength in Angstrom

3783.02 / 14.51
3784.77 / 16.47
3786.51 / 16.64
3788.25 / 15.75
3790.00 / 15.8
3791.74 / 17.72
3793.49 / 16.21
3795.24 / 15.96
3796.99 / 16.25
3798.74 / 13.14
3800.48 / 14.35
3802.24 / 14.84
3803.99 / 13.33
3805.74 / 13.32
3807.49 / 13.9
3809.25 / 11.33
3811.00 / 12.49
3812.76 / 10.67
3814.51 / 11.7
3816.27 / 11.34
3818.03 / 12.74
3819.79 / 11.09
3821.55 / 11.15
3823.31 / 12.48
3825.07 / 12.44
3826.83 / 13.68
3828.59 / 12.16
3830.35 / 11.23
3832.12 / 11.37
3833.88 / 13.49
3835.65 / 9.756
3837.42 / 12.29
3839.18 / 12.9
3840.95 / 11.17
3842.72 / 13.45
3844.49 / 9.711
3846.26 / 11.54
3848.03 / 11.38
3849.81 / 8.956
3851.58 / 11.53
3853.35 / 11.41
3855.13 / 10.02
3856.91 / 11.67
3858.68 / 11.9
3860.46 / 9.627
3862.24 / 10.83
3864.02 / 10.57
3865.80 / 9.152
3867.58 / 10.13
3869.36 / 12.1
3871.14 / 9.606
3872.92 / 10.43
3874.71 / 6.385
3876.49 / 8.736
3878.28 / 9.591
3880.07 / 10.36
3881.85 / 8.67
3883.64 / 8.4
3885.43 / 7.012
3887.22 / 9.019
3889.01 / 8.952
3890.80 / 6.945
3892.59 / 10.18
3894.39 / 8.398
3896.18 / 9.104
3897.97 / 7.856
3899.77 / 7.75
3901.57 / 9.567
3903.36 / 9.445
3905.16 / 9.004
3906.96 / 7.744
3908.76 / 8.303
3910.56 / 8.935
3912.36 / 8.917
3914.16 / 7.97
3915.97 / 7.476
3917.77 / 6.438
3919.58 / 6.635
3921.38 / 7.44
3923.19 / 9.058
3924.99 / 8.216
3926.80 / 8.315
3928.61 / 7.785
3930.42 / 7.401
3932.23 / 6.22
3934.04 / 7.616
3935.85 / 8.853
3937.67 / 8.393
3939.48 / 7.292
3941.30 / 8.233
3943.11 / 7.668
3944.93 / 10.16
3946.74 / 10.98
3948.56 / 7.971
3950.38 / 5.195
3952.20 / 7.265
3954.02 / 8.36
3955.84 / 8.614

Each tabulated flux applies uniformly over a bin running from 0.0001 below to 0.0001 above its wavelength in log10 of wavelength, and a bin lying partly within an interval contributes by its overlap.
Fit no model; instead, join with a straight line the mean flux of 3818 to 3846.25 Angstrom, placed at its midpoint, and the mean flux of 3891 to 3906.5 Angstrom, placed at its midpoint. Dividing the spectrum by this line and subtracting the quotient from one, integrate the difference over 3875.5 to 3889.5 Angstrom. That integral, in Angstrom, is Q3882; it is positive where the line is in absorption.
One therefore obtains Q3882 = 1.1 Angstrom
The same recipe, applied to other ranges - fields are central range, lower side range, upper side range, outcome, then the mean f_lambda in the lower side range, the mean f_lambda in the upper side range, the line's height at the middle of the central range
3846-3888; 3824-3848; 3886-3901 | 0.7 Angstrom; 11.9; 8.51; 10.1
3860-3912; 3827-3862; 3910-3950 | 3.8 Angstrom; 11.4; 8.05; 9.76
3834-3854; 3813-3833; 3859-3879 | -0.8 Angstrom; 11.9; 9.8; 10.9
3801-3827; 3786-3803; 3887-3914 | 3.5 Angstrom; 15.6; 8.65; 14.4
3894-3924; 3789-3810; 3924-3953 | 3.8 Angstrom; 14.7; 7.98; 9.41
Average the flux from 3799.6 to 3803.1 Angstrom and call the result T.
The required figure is 14.6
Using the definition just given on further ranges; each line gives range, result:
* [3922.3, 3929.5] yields 8.35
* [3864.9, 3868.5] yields 9.67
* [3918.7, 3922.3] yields 7.05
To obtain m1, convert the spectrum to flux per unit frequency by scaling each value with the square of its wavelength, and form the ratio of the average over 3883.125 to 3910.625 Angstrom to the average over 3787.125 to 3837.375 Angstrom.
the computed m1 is 0.68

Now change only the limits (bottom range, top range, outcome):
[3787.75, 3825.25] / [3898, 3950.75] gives 0.64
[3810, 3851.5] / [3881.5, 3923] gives 0.73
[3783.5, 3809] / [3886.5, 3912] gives 0.60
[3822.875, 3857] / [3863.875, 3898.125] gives 0.80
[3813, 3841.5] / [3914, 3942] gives 0.68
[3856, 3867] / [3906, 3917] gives 0.79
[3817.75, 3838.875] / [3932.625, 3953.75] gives 0.72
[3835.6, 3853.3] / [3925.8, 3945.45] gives 0.73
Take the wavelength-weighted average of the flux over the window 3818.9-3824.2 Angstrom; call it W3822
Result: 11.6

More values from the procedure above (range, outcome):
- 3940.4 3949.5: 9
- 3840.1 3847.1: 11.5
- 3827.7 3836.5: 11.6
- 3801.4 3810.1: 13.3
